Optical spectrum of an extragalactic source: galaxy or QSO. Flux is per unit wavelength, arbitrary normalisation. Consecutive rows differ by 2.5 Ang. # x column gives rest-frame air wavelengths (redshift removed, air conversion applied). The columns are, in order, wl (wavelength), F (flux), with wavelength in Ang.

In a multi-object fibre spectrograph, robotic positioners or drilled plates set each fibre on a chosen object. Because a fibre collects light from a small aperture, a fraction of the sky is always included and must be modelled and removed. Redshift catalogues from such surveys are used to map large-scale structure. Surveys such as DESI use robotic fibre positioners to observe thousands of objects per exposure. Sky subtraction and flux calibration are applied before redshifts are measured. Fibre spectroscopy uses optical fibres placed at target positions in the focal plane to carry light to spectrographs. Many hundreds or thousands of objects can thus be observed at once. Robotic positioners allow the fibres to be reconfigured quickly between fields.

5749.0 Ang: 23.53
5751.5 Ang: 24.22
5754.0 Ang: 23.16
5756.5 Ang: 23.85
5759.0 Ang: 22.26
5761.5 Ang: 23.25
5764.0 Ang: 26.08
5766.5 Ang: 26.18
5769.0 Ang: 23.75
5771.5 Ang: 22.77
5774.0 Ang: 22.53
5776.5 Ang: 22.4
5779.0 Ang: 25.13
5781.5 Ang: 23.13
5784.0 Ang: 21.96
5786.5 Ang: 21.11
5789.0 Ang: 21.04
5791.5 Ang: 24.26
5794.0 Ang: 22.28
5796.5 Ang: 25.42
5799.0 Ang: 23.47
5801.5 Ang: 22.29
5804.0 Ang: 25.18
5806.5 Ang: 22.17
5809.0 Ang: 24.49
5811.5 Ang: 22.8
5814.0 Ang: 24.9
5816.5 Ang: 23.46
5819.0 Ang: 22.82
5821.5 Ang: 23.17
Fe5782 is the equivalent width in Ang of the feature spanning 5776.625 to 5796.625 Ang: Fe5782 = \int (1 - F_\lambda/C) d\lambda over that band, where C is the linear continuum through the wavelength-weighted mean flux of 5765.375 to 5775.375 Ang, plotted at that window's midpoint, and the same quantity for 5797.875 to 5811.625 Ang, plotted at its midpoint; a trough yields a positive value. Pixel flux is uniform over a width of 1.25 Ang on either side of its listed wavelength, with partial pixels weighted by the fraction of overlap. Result 0.6 Ang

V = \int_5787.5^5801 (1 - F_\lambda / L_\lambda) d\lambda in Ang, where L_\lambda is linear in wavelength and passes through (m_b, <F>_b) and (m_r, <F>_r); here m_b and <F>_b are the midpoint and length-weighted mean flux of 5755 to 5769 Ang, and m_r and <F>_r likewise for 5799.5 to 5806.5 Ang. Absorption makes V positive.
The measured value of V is 0.2 Ang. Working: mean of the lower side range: 24.3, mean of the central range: 23.2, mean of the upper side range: 23.4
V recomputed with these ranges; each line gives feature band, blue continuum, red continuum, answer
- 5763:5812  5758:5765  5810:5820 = 0.6 Ang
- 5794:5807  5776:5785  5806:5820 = -0.1 Ang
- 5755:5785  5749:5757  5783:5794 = -0.9 Ang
